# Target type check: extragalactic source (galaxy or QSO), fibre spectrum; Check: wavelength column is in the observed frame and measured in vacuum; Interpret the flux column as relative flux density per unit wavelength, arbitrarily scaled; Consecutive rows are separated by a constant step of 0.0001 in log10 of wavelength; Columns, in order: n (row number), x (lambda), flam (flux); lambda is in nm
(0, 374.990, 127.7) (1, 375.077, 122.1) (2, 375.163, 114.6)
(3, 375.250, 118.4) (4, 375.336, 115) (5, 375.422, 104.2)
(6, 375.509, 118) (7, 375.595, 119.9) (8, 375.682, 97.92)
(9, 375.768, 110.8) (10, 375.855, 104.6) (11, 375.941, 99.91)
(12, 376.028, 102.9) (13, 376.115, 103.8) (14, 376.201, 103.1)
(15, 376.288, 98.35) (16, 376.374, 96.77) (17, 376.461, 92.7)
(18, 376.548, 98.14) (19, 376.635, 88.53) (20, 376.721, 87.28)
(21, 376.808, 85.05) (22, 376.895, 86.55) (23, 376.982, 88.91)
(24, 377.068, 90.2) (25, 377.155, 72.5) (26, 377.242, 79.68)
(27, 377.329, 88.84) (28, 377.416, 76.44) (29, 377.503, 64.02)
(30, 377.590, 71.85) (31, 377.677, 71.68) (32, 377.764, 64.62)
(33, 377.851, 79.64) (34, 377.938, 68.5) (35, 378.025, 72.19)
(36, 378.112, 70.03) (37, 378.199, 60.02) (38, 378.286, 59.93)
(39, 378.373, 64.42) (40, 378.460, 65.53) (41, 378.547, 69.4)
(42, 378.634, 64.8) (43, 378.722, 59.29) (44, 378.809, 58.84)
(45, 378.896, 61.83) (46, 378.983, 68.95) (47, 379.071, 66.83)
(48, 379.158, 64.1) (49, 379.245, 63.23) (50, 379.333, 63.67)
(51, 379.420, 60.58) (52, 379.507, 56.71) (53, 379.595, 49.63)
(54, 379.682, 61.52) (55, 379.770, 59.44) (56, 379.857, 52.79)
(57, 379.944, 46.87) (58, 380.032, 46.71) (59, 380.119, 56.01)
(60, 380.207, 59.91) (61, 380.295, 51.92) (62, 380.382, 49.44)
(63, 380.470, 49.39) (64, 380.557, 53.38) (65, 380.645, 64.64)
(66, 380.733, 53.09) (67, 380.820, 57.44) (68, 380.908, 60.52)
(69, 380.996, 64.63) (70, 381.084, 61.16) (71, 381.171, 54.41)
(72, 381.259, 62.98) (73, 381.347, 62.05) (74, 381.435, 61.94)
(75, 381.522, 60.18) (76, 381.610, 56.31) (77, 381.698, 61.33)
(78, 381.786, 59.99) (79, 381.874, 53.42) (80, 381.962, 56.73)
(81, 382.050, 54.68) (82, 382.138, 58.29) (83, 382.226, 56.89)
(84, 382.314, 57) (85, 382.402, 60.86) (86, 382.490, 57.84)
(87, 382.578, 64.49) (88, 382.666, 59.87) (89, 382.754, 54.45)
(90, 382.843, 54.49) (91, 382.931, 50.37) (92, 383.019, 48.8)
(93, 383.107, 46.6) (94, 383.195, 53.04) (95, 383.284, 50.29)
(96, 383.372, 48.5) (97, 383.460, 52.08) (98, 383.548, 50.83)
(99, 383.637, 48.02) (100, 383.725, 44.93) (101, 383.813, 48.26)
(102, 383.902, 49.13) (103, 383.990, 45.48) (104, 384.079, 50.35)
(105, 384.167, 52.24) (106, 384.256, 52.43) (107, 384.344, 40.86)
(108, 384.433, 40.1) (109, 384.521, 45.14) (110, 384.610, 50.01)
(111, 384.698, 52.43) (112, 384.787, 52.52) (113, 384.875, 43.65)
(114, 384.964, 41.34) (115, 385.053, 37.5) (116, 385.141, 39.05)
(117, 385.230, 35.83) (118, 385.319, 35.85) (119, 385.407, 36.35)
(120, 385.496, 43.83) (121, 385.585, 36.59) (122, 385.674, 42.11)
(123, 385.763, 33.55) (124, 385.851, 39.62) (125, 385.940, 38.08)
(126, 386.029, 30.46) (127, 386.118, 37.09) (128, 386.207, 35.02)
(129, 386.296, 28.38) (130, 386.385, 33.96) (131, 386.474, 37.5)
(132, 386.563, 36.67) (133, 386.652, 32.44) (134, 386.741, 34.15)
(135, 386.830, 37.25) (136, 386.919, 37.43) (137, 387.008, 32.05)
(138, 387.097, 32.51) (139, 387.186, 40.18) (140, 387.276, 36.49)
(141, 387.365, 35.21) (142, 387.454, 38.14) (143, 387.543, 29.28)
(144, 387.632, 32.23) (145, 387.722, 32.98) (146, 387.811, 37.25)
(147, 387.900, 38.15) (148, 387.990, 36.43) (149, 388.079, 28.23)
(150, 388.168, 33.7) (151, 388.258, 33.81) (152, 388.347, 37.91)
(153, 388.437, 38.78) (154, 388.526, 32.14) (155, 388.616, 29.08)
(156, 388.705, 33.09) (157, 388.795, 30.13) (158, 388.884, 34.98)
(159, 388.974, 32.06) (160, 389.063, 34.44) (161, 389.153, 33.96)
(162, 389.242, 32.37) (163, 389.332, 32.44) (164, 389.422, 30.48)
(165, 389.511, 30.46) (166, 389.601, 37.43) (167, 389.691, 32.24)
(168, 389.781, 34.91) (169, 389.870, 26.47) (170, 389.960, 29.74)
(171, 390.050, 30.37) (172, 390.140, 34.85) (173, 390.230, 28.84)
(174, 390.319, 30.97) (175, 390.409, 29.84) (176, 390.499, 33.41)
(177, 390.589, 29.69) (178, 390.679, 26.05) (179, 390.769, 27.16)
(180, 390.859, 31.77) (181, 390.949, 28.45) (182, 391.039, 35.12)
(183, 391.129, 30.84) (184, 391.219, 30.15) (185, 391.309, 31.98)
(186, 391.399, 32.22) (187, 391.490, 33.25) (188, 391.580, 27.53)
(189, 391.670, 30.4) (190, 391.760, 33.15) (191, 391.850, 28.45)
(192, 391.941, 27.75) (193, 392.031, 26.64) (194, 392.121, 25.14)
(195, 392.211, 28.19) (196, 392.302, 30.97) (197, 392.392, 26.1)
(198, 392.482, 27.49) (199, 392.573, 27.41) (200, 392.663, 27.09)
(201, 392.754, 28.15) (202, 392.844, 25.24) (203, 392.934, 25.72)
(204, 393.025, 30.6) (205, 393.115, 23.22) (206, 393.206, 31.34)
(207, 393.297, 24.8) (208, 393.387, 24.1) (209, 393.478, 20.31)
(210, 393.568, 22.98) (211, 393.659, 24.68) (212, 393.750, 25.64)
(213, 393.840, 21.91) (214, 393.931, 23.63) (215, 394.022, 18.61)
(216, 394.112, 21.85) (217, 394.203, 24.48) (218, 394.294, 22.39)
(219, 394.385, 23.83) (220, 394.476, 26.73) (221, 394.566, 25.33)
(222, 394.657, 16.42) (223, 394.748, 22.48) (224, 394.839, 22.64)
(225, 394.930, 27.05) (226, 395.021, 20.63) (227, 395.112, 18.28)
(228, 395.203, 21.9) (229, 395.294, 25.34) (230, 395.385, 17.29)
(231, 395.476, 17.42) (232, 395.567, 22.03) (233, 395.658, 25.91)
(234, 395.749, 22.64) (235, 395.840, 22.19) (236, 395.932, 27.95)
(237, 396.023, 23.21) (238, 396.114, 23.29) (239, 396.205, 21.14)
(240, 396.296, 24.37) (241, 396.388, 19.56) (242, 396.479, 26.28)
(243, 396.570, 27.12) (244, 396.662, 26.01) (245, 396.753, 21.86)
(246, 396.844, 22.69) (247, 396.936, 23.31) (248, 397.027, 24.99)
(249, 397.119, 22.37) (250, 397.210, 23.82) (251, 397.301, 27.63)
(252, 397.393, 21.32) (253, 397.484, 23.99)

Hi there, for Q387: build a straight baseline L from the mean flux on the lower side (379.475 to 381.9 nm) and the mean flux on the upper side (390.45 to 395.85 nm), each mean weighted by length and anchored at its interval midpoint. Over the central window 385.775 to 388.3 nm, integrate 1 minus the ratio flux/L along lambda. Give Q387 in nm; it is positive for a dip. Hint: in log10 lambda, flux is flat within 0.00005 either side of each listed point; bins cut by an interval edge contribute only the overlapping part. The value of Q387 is 0.38 nm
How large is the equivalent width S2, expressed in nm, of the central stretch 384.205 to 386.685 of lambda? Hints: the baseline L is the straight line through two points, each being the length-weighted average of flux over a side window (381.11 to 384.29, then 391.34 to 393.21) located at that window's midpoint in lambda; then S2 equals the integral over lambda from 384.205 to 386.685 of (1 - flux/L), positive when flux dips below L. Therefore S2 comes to 0.394 nm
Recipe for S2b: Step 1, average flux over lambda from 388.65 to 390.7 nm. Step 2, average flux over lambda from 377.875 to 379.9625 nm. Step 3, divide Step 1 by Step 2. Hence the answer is 0.51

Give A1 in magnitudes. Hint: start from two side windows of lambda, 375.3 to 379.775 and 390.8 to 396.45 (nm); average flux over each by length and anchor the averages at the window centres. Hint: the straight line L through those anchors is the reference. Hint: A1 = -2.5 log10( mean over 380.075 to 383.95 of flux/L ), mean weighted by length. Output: 0.17 mag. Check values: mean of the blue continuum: 79.9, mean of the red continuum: 25.4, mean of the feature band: 55.5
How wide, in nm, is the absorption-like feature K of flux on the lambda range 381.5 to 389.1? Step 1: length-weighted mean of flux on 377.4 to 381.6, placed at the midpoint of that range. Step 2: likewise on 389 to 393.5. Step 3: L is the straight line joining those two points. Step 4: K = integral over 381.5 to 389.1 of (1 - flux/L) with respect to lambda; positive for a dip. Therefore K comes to 0.51 nm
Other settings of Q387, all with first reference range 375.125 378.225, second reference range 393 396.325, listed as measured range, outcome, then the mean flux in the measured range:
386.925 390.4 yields 0.936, 33.3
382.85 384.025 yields 0.292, 49.2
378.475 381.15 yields 0.692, 58.6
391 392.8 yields 0.224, 29.4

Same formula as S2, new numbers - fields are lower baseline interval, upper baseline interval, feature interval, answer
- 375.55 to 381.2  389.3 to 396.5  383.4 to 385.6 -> 0.33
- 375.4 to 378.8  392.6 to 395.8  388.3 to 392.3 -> 0.63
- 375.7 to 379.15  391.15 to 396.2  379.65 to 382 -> 0.39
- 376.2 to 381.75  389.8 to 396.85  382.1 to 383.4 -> 0.04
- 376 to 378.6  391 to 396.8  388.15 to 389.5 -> 0.29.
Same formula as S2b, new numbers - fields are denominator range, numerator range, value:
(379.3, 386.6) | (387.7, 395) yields 0.58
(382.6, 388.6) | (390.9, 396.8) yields 0.62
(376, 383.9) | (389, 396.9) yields 0.42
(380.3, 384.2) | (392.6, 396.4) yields 0.43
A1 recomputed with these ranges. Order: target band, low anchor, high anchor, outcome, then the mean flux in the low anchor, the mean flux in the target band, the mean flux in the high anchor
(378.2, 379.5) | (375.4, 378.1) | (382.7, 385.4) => 0.21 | 89.5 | 63.4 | 47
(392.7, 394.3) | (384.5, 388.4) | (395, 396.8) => 0.08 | 37.2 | 24.5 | 22.8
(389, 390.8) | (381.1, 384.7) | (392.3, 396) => 0.12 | 53.4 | 31.4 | 23.9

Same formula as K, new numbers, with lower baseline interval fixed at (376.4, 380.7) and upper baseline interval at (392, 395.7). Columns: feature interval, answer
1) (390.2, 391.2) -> 0.09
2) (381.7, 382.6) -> -0.01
